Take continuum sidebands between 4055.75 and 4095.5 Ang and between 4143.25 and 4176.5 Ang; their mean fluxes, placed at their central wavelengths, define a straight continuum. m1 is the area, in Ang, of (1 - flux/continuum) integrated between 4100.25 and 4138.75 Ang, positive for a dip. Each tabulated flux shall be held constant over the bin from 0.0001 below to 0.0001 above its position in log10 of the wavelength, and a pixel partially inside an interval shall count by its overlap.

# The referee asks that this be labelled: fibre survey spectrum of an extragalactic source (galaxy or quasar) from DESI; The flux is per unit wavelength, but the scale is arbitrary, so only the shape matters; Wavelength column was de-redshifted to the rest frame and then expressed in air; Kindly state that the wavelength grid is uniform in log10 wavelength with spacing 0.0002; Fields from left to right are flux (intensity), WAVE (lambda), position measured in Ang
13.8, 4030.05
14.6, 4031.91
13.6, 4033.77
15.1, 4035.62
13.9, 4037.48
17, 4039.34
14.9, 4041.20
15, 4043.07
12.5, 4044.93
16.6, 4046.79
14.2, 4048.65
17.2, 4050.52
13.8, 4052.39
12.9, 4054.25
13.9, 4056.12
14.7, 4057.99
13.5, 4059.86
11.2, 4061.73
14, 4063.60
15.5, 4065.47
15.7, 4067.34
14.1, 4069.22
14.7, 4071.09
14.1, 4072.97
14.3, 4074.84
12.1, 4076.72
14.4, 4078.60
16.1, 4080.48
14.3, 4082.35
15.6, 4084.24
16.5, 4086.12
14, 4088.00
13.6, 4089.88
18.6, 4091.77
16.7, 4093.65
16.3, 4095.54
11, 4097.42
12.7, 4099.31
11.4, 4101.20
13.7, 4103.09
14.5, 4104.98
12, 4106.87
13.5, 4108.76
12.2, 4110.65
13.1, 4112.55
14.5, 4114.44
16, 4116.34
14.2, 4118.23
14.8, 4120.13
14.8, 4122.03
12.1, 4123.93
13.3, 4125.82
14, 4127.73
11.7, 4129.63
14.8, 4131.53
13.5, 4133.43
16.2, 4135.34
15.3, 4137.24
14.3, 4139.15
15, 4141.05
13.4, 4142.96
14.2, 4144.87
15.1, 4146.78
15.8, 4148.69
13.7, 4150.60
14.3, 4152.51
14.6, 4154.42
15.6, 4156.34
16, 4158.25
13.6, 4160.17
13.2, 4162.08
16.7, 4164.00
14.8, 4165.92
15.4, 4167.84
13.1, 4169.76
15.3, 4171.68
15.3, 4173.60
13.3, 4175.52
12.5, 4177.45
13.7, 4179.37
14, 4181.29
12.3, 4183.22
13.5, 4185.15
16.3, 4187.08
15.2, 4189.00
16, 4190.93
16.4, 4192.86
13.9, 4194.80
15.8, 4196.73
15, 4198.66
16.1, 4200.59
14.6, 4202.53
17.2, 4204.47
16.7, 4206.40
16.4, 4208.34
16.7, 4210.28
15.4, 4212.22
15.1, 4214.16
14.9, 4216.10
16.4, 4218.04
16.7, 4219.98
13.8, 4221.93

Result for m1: 2.4 Ang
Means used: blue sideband 14.7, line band 13.8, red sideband 14.7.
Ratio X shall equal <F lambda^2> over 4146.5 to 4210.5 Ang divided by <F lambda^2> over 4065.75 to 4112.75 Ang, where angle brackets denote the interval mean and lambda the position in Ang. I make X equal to 1.09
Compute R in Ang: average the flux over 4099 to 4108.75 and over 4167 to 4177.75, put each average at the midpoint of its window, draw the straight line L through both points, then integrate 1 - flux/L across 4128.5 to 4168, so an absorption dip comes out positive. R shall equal -2.4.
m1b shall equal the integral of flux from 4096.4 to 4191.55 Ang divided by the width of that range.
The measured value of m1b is 14.1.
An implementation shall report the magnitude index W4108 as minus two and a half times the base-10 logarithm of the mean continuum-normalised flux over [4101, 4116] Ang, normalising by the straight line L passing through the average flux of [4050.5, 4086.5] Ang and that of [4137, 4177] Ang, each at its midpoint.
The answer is 0.09 mag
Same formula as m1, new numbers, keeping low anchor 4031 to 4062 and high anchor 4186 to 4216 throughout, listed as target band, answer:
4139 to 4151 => 0.57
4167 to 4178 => 0.93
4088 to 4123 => 2.02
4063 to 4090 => 0.13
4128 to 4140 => 0.72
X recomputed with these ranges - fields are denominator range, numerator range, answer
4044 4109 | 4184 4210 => 1.16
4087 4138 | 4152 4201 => 1.08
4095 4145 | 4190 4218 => 1.19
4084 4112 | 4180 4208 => 1.13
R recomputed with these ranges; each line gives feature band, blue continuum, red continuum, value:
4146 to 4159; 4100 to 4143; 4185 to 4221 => -0.4 Ang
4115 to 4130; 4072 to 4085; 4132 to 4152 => 0.6 Ang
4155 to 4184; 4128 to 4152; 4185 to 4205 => 1.2 Ang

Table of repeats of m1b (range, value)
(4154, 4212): 15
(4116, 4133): 13.9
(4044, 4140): 14.2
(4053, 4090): 14.3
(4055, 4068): 14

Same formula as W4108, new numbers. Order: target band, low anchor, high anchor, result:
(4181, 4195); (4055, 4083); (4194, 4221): 0.057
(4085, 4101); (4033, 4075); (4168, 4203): -0.020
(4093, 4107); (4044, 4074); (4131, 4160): 0.074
